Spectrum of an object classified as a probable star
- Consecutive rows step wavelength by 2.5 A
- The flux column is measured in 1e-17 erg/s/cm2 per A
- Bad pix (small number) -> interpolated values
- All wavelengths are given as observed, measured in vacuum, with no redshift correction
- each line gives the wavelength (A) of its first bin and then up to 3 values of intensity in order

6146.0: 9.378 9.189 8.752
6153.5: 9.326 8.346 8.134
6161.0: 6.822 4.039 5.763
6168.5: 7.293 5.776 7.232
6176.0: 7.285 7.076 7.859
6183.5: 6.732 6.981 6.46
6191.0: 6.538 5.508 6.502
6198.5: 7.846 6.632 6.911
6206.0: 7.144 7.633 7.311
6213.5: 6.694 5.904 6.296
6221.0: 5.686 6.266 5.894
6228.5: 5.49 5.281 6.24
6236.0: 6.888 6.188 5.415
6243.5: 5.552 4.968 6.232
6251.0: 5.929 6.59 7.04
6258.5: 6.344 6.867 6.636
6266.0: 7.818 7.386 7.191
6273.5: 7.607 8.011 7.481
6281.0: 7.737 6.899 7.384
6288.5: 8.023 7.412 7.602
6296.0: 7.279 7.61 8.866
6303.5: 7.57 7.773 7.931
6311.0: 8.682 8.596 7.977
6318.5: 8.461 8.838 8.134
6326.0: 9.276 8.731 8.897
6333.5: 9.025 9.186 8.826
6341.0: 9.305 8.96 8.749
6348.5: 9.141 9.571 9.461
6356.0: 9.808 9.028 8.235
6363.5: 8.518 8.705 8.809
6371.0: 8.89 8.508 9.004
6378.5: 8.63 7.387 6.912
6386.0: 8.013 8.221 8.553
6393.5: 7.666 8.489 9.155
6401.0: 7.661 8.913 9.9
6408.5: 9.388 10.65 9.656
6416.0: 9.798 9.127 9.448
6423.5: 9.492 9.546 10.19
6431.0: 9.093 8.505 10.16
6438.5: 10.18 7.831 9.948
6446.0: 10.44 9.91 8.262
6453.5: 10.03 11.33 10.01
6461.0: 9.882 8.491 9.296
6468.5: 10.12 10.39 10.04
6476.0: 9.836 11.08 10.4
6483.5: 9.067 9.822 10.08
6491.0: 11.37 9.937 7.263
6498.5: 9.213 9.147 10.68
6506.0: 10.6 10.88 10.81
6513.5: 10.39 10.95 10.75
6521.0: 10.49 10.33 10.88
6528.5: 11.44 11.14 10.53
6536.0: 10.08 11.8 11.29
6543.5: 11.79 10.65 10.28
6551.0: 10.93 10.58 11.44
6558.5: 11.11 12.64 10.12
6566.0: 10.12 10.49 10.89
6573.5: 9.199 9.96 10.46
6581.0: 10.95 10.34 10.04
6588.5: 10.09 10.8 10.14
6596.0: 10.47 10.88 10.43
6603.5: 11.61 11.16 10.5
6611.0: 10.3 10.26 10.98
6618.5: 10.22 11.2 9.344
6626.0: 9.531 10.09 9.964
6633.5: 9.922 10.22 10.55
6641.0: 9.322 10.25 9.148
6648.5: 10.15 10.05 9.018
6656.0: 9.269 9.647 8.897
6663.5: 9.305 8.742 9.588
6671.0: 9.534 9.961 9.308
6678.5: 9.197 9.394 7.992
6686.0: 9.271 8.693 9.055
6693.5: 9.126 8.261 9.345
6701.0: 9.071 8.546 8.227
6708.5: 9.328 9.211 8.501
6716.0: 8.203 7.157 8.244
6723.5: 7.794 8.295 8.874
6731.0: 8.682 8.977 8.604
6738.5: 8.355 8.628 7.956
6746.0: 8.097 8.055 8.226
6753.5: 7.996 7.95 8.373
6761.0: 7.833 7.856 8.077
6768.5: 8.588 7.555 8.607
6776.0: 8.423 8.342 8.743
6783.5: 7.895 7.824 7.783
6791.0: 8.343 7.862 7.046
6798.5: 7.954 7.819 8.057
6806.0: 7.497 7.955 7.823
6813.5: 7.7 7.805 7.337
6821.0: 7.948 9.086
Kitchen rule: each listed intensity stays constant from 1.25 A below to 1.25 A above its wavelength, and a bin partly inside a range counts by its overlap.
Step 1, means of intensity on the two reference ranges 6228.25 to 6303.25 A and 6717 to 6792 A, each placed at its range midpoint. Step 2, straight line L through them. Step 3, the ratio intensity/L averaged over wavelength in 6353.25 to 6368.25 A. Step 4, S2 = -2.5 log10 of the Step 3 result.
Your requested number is -0.24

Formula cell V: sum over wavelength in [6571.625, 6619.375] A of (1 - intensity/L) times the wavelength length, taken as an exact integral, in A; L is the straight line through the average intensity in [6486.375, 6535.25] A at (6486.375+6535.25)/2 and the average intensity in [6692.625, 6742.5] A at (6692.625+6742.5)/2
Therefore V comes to -4.2 A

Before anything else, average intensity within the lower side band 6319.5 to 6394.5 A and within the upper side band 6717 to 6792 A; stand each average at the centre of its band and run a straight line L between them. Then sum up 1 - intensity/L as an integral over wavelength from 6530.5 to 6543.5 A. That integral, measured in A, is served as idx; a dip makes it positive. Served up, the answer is -3.9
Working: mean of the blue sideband 8.7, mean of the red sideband 8.2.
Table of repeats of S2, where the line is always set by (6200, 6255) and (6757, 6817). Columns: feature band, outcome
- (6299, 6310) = -0.232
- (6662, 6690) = -0.199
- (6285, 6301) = -0.188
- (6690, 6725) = -0.111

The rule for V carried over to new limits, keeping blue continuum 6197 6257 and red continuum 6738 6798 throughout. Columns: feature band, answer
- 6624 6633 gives -2.6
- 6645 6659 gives -3.3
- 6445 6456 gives -4.3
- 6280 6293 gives -1.9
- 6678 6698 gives -2.7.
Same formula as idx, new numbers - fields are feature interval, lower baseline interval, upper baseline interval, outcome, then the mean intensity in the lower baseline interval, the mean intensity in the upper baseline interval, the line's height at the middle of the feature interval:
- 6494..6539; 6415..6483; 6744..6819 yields -4.8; 9.73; 7.99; 9.37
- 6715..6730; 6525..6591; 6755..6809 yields 1.1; 10.7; 8.02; 8.74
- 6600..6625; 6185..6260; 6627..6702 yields -4.3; 6.35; 9.41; 9.05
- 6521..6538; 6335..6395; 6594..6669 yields -2.2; 8.67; 10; 9.51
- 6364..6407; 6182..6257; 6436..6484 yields 1.6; 6.36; 9.84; 8.76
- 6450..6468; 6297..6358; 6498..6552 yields 0.7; 8.72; 10.7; 10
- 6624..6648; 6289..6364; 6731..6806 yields -4.7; 8.58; 8.13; 8.26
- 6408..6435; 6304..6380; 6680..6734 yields -2.5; 8.77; 8.64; 8.74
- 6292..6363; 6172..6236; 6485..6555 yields -4.1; 6.62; 10.5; 8.14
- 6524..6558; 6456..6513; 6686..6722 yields -4.7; 9.96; 8.67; 9.63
